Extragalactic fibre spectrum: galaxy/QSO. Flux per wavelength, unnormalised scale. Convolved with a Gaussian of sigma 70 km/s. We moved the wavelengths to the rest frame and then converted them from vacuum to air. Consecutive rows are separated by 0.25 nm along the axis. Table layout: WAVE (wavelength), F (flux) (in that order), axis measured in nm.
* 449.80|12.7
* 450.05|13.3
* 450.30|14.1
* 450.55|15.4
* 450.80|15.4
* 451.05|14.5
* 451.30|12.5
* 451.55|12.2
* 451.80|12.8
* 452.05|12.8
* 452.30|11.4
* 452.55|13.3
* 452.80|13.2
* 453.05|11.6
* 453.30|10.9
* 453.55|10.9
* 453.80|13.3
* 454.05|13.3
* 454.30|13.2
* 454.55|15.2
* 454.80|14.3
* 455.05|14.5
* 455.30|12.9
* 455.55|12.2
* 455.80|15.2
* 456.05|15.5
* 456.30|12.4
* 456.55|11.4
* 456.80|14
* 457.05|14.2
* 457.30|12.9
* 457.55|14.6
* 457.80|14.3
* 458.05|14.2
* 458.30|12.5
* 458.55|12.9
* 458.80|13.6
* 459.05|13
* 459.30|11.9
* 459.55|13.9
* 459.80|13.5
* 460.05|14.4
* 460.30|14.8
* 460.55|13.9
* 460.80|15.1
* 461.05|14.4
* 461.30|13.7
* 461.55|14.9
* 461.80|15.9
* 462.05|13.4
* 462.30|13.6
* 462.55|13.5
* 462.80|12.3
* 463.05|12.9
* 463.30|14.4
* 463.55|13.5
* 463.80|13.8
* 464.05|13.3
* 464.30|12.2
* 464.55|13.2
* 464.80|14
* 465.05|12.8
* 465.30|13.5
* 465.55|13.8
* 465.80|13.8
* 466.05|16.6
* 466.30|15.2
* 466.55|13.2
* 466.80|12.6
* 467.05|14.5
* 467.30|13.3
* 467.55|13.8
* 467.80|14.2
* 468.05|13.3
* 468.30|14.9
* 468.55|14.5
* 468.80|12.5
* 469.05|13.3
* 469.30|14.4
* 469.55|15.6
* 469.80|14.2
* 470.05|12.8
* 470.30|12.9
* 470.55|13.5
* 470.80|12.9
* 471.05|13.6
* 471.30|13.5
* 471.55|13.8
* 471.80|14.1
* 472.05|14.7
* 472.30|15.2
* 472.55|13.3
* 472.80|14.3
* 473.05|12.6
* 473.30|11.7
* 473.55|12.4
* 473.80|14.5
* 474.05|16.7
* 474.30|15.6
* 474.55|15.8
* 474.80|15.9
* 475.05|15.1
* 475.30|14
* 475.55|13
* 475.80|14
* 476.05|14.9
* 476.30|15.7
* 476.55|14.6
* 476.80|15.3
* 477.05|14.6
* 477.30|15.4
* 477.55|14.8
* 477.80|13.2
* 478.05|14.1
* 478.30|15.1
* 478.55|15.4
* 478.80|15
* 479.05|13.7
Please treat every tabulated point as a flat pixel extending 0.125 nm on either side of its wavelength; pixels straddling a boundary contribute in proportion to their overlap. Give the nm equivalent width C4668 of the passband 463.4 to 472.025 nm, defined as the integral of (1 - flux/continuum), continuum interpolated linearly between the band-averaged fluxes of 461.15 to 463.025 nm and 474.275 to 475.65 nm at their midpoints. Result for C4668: 0.33 nm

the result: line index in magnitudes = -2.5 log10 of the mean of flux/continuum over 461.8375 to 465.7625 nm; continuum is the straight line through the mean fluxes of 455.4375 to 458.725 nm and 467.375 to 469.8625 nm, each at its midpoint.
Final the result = 0.03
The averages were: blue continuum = 13.6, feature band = 13.4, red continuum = 14.1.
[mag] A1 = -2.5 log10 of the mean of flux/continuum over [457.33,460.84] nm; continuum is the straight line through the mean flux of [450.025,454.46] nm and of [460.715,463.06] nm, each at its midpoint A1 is 0.00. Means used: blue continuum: 13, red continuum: 14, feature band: 13.7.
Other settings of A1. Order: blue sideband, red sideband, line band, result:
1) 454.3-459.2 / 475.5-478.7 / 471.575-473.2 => 0.034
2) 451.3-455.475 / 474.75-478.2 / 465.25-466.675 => -0.046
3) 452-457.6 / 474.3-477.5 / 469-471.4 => 0.057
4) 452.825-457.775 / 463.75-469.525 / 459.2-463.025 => -0.029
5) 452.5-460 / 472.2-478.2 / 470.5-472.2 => 0.035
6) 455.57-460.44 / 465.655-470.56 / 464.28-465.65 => 0.043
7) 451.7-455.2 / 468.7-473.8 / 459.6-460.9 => -0.089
